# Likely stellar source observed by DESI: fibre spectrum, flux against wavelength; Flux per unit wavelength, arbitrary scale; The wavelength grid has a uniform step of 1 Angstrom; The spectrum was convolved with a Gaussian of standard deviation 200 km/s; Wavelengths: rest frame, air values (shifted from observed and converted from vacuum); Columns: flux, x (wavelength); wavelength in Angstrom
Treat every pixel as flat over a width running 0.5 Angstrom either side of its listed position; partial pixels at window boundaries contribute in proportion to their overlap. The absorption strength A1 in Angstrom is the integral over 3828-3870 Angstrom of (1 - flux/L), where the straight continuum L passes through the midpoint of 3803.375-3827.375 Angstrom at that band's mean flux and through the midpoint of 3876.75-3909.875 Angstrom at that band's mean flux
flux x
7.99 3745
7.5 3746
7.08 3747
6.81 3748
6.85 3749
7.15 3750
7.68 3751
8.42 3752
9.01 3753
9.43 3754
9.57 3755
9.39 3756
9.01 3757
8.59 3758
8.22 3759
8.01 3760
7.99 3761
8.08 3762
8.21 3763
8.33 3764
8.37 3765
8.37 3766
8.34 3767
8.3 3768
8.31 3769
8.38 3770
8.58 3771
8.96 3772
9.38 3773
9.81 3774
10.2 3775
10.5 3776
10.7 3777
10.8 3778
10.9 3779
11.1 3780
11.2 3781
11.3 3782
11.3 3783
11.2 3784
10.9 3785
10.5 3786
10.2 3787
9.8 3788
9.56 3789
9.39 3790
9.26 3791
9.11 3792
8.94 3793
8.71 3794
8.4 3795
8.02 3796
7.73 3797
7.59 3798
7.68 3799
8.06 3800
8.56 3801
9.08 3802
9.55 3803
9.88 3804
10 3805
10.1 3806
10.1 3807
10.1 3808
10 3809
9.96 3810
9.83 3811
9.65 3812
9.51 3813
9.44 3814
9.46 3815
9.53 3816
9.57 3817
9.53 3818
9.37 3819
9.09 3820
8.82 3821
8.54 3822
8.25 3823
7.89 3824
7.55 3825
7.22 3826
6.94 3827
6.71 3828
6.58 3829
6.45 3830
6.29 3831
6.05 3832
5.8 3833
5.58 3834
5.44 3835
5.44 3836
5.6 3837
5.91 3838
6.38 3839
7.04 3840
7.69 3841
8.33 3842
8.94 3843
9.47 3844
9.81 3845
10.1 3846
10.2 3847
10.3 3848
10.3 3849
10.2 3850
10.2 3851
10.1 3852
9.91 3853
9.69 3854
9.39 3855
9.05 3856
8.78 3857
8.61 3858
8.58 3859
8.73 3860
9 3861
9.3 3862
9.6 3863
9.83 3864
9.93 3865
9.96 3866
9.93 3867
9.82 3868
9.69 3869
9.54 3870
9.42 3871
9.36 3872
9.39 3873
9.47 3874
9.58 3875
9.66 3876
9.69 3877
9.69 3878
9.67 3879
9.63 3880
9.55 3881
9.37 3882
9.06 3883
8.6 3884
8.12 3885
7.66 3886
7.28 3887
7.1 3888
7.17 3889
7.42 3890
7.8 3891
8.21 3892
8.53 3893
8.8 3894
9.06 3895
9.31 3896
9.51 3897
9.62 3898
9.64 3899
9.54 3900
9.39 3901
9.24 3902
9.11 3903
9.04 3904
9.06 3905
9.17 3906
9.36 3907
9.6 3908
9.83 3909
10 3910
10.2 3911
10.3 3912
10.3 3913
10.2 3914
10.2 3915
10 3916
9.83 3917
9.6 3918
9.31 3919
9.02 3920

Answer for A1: 2.7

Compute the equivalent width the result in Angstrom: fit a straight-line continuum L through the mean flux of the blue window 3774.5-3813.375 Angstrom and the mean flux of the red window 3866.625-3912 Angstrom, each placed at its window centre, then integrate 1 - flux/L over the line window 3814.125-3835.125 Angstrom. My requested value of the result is 4.0 Angstrom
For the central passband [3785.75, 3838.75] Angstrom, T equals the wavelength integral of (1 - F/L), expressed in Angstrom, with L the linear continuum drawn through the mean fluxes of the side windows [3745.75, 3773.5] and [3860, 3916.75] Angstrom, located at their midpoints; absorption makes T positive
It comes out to 1.7 Angstrom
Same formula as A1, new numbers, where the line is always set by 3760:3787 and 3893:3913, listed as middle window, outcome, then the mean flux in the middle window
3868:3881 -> -0.1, 9.57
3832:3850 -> 3.3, 7.8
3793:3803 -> 1.3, 8.31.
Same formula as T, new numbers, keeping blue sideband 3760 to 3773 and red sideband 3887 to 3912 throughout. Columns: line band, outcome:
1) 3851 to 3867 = -1.1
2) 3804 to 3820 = -2.1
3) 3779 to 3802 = -2.8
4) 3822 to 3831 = 1.5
